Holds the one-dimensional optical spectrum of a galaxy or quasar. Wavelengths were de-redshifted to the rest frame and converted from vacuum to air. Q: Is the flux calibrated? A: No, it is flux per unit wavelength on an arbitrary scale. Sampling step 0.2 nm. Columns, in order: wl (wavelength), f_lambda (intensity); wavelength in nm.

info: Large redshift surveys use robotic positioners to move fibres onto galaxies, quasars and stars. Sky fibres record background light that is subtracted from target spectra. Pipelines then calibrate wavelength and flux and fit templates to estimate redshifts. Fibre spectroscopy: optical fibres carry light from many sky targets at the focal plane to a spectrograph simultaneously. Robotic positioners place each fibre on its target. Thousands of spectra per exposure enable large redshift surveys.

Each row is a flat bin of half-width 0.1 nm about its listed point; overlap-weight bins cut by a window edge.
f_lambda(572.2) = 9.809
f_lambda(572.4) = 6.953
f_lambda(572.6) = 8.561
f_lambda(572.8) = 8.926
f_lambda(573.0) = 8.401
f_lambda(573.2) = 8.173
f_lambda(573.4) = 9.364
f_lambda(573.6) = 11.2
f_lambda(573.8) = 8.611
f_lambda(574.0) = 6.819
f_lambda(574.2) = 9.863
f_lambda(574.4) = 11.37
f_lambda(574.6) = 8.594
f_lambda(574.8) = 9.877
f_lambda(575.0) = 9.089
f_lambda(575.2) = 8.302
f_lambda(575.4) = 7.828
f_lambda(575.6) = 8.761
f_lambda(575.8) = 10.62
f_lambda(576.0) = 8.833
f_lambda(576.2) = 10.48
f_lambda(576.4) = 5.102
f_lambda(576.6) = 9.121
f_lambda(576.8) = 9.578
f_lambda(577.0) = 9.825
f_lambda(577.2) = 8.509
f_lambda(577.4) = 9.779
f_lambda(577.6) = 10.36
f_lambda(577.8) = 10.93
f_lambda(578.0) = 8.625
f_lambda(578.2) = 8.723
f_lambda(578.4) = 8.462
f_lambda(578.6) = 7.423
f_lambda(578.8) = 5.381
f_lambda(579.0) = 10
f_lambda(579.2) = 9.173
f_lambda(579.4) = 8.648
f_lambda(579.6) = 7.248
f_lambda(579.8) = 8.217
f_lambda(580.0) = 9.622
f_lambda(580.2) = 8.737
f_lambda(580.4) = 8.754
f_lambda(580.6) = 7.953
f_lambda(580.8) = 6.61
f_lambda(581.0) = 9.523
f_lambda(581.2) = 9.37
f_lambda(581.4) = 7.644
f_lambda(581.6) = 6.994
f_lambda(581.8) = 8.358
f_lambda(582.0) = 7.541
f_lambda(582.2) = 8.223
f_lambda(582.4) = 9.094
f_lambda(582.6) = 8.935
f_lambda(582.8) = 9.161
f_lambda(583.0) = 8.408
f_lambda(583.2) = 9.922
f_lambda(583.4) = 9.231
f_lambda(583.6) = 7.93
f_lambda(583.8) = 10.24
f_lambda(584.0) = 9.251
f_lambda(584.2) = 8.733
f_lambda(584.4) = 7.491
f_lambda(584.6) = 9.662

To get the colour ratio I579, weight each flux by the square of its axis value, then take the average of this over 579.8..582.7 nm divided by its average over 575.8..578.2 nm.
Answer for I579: 0.9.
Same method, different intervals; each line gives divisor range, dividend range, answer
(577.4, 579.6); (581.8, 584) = 1.03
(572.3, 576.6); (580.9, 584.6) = 1.01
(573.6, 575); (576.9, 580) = 0.96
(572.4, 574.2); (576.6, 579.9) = 1.03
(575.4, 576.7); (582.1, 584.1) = 1.06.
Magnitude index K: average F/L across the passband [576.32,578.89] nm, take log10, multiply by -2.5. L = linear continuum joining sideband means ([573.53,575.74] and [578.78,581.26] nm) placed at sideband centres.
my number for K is 0.02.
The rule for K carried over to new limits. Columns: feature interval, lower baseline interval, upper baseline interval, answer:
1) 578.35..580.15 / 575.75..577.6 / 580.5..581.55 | 0.038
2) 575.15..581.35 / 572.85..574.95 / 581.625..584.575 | 0.033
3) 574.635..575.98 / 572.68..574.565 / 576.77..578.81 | 0.007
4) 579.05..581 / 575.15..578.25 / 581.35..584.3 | 0.054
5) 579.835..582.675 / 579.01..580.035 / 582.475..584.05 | 0.062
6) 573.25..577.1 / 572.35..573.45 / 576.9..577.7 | -0.010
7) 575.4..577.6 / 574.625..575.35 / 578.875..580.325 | -0.022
